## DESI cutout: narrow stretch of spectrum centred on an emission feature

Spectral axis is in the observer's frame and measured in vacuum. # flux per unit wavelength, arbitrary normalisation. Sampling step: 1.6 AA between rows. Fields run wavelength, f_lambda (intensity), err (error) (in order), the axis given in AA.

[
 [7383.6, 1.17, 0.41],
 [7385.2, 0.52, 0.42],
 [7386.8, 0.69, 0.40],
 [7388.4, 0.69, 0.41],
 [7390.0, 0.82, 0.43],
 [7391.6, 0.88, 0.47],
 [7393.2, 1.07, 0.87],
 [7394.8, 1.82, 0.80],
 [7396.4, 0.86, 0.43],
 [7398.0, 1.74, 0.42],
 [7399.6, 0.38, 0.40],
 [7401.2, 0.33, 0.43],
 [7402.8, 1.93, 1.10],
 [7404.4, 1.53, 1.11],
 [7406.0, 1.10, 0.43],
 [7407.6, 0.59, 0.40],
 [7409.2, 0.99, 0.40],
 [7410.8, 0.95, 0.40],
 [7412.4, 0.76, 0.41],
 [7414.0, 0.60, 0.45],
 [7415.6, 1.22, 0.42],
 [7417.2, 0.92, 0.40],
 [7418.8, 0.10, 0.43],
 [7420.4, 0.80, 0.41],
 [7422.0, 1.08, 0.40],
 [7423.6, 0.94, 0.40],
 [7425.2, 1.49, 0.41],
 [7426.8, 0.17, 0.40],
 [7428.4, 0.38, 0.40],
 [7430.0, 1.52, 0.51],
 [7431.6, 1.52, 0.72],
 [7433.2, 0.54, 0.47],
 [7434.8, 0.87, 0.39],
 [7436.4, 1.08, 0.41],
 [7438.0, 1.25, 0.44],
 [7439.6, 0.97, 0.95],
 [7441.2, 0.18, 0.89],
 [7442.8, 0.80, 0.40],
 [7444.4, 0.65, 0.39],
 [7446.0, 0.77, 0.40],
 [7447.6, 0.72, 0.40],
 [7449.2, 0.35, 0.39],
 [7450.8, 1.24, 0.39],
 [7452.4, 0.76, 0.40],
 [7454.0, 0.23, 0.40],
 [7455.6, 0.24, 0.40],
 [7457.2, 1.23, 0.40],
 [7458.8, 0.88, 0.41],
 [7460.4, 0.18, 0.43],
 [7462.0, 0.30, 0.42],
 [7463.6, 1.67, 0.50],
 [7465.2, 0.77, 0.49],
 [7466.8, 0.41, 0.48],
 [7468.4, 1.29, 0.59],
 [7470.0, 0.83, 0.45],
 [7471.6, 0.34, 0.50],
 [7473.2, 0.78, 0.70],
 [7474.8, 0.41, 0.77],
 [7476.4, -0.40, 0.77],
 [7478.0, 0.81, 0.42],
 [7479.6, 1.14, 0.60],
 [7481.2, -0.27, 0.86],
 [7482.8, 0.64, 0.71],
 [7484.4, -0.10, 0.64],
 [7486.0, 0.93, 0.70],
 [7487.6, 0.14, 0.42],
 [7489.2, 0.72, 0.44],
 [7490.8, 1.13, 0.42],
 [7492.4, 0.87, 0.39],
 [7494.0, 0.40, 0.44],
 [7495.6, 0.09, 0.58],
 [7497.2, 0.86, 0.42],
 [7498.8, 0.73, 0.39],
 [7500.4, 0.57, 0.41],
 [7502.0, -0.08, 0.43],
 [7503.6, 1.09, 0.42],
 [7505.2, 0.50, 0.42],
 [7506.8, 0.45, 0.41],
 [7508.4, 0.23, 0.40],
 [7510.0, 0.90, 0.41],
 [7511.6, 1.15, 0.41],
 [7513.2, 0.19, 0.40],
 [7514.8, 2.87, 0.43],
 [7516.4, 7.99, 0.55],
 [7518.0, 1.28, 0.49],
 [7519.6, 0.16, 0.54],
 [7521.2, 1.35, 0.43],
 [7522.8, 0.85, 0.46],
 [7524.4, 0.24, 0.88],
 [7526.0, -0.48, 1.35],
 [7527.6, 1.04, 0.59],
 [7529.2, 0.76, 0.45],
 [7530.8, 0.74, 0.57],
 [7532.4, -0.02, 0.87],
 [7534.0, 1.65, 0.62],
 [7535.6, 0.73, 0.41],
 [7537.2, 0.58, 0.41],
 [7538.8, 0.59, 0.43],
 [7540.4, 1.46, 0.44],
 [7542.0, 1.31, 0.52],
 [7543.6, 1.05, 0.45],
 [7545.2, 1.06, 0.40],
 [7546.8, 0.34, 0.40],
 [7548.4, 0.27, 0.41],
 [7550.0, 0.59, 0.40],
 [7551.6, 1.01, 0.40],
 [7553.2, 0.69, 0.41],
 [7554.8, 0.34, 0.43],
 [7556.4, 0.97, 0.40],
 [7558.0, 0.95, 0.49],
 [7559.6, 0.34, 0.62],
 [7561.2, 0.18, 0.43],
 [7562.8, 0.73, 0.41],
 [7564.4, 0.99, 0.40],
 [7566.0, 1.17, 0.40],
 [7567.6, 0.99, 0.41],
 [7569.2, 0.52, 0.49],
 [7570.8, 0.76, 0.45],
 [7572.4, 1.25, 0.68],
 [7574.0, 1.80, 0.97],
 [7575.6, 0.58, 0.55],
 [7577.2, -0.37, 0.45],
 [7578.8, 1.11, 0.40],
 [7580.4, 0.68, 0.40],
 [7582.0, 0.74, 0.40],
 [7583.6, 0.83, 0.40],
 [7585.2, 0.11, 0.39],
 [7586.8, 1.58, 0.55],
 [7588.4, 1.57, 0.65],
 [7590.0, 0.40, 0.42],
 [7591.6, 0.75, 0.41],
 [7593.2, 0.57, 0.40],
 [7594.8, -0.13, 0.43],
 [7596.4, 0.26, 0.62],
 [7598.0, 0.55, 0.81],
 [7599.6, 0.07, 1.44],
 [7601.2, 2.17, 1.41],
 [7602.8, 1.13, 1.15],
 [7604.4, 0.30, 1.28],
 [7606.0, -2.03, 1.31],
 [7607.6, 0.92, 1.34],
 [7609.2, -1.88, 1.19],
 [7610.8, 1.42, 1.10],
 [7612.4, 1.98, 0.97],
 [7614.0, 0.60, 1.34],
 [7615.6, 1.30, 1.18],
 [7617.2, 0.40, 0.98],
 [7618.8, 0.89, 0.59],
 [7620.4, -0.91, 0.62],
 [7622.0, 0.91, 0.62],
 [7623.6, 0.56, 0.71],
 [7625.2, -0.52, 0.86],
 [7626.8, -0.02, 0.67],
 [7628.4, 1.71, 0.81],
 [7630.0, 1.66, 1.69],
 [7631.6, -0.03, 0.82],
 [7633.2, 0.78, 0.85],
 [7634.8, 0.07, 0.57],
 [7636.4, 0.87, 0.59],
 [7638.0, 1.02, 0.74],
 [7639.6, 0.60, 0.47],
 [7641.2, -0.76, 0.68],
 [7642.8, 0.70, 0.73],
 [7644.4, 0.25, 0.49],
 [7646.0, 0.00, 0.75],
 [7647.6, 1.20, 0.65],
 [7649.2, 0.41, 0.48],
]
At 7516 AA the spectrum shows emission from H-alpha 6563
